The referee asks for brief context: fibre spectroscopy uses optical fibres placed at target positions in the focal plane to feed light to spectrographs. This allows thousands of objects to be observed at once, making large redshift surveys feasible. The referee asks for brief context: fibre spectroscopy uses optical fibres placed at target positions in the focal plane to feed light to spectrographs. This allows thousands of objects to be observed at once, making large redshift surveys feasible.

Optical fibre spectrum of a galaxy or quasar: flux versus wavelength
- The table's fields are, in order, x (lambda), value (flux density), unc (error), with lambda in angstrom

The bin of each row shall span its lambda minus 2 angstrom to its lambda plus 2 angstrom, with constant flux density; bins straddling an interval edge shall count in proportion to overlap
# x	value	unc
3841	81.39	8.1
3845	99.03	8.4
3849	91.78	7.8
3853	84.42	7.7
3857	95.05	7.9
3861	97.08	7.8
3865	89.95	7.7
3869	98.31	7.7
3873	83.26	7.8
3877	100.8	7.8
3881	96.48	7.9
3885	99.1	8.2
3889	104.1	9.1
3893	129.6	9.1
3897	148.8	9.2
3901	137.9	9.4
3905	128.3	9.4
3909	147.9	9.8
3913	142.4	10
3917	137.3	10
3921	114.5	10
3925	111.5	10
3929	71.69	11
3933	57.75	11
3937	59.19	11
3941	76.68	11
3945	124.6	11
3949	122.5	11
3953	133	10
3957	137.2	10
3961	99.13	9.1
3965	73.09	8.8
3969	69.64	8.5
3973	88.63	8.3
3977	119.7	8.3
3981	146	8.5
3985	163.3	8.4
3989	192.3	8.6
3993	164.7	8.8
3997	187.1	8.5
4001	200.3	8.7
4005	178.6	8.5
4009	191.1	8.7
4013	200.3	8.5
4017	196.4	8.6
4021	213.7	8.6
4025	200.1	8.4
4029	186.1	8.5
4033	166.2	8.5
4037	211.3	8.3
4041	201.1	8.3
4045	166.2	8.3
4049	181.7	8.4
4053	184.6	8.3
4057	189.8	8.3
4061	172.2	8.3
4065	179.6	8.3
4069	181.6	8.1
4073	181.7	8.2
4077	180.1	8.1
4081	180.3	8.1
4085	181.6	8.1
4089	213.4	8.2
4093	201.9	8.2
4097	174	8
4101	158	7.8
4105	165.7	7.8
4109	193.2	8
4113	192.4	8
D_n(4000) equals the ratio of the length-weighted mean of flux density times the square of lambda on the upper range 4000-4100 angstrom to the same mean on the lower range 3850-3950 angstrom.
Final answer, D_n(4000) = 1.91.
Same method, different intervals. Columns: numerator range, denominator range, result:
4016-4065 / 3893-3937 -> 1.71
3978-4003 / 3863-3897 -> 1.78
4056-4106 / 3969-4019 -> 1.15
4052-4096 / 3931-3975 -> 2.08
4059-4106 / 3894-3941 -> 1.74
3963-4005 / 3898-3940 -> 1.33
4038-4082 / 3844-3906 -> 1.90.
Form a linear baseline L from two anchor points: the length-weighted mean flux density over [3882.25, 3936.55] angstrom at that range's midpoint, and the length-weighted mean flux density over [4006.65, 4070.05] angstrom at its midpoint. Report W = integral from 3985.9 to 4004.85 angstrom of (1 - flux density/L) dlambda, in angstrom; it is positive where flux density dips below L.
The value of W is -2.2 angstrom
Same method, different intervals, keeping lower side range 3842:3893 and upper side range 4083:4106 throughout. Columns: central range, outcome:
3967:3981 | 3.8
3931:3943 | 5.7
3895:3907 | -3.3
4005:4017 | -3.3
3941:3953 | 0.9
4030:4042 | -2.3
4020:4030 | -2.8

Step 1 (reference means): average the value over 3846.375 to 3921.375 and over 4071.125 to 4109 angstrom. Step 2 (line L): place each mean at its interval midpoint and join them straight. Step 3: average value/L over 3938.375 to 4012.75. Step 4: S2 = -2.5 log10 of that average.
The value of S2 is 0.052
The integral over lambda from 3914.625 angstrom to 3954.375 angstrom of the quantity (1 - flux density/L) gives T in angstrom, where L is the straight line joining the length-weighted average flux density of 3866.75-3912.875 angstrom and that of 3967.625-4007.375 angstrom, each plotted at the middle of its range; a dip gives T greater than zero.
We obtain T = 9.7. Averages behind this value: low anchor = 117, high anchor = 153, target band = 101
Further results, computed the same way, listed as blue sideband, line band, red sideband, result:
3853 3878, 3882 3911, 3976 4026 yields -3.35 angstrom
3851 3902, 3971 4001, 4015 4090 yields 0.36 angstrom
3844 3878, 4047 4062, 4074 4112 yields -1.28 angstrom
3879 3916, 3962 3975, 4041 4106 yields 6.11 angstrom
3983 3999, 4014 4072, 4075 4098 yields -1.44 angstrom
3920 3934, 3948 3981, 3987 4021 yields 7.03 angstrom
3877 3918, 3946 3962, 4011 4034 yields 3.30 angstrom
